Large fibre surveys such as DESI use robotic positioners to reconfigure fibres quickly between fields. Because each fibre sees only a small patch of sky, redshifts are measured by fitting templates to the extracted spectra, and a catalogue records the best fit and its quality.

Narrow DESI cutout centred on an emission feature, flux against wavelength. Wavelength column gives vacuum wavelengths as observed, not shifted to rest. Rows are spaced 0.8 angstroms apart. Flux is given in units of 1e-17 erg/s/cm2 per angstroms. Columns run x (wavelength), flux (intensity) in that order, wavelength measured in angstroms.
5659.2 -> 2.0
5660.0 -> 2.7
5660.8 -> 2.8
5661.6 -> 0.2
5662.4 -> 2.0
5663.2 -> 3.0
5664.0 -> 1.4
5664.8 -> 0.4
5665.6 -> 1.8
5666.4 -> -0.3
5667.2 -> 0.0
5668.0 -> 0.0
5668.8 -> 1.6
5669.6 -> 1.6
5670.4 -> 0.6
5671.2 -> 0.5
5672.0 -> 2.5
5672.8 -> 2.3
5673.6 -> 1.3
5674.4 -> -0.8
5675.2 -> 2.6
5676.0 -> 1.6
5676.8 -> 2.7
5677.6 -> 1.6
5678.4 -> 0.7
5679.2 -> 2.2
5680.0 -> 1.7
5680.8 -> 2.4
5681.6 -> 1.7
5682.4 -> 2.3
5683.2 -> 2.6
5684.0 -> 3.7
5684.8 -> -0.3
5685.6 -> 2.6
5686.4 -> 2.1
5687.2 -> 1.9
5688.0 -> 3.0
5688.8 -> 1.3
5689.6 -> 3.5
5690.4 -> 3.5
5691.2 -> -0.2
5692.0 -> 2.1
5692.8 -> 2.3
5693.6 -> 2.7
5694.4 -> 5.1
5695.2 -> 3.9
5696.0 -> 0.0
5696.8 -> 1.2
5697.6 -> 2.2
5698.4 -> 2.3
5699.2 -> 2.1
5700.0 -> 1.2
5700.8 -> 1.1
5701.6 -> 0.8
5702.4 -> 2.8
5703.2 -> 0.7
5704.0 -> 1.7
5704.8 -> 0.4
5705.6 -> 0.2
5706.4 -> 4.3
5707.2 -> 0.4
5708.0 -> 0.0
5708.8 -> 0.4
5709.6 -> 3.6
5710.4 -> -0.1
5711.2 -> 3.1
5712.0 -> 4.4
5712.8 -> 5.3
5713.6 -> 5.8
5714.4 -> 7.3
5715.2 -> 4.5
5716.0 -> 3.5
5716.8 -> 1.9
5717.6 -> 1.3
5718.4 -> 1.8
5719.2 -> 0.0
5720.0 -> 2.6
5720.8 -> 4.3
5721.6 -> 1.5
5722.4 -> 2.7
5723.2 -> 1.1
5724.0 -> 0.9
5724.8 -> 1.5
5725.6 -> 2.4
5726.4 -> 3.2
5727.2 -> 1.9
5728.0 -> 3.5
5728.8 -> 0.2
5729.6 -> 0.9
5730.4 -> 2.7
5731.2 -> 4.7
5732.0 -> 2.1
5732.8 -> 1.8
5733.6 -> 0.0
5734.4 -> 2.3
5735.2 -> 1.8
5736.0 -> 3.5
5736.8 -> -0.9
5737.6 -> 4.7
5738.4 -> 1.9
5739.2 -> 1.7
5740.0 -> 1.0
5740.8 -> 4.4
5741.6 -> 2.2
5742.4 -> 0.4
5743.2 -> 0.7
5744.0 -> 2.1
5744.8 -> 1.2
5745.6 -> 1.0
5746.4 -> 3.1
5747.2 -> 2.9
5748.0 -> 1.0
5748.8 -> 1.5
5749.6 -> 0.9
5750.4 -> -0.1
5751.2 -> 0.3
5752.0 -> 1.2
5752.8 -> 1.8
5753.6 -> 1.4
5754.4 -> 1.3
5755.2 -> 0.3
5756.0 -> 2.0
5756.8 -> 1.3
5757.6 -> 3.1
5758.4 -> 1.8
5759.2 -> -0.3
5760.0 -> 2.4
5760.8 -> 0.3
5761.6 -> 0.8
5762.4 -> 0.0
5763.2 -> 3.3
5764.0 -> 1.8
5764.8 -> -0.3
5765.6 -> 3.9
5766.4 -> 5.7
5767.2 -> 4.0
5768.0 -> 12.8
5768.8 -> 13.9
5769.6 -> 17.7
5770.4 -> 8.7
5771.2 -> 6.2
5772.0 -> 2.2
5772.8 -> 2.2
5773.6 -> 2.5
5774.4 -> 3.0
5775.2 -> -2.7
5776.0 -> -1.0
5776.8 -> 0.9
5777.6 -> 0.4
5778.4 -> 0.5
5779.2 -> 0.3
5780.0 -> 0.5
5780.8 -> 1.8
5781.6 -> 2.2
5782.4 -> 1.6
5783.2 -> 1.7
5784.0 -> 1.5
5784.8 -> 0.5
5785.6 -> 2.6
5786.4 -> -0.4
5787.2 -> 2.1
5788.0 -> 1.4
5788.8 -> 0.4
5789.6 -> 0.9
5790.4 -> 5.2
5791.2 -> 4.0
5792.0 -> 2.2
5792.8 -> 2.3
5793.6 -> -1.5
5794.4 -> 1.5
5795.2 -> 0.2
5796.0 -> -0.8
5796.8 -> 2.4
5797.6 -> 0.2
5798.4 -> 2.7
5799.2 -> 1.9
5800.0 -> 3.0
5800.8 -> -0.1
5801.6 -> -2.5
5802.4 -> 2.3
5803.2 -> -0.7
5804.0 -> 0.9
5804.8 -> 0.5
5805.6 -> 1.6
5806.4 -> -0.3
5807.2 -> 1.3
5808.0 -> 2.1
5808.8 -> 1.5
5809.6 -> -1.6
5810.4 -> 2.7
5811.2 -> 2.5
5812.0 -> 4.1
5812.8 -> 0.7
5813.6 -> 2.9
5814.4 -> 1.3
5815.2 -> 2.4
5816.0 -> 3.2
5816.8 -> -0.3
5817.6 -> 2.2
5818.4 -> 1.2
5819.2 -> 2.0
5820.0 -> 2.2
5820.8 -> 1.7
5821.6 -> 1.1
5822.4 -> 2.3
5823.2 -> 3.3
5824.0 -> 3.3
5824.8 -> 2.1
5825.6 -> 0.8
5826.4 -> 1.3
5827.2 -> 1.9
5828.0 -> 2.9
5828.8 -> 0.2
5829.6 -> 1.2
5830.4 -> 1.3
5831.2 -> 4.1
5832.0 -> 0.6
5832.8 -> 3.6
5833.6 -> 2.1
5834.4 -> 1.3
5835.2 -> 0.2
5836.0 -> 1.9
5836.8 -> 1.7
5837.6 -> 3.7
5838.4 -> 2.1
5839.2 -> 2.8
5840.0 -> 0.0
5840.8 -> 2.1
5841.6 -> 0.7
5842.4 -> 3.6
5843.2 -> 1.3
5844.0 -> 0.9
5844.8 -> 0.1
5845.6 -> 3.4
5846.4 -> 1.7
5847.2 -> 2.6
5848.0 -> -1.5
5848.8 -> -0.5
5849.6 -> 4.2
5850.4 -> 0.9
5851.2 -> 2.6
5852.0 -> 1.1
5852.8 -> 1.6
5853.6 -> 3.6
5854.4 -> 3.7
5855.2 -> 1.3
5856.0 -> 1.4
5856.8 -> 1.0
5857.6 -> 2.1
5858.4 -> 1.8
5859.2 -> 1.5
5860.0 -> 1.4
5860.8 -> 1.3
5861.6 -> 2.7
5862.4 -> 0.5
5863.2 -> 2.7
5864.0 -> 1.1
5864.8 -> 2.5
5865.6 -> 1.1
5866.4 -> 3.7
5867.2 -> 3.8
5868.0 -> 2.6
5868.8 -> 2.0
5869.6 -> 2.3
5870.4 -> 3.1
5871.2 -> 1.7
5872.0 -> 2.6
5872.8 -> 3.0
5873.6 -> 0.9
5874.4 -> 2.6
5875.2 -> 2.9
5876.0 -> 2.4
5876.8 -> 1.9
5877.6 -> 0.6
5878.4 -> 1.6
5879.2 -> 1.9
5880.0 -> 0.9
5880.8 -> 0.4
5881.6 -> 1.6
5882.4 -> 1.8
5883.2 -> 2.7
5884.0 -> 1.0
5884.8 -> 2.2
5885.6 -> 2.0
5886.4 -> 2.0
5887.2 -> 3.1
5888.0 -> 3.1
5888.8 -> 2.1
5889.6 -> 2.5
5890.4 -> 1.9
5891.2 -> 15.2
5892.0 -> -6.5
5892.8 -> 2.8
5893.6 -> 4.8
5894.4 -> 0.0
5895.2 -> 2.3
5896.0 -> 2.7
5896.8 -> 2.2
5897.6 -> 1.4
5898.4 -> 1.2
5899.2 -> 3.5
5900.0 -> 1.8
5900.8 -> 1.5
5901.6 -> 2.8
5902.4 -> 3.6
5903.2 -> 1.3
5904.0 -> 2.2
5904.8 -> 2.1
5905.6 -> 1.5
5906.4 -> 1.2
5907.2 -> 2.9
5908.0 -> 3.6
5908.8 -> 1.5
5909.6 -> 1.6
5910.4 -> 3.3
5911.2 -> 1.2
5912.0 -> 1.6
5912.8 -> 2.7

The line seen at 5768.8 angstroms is [O III] 5007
